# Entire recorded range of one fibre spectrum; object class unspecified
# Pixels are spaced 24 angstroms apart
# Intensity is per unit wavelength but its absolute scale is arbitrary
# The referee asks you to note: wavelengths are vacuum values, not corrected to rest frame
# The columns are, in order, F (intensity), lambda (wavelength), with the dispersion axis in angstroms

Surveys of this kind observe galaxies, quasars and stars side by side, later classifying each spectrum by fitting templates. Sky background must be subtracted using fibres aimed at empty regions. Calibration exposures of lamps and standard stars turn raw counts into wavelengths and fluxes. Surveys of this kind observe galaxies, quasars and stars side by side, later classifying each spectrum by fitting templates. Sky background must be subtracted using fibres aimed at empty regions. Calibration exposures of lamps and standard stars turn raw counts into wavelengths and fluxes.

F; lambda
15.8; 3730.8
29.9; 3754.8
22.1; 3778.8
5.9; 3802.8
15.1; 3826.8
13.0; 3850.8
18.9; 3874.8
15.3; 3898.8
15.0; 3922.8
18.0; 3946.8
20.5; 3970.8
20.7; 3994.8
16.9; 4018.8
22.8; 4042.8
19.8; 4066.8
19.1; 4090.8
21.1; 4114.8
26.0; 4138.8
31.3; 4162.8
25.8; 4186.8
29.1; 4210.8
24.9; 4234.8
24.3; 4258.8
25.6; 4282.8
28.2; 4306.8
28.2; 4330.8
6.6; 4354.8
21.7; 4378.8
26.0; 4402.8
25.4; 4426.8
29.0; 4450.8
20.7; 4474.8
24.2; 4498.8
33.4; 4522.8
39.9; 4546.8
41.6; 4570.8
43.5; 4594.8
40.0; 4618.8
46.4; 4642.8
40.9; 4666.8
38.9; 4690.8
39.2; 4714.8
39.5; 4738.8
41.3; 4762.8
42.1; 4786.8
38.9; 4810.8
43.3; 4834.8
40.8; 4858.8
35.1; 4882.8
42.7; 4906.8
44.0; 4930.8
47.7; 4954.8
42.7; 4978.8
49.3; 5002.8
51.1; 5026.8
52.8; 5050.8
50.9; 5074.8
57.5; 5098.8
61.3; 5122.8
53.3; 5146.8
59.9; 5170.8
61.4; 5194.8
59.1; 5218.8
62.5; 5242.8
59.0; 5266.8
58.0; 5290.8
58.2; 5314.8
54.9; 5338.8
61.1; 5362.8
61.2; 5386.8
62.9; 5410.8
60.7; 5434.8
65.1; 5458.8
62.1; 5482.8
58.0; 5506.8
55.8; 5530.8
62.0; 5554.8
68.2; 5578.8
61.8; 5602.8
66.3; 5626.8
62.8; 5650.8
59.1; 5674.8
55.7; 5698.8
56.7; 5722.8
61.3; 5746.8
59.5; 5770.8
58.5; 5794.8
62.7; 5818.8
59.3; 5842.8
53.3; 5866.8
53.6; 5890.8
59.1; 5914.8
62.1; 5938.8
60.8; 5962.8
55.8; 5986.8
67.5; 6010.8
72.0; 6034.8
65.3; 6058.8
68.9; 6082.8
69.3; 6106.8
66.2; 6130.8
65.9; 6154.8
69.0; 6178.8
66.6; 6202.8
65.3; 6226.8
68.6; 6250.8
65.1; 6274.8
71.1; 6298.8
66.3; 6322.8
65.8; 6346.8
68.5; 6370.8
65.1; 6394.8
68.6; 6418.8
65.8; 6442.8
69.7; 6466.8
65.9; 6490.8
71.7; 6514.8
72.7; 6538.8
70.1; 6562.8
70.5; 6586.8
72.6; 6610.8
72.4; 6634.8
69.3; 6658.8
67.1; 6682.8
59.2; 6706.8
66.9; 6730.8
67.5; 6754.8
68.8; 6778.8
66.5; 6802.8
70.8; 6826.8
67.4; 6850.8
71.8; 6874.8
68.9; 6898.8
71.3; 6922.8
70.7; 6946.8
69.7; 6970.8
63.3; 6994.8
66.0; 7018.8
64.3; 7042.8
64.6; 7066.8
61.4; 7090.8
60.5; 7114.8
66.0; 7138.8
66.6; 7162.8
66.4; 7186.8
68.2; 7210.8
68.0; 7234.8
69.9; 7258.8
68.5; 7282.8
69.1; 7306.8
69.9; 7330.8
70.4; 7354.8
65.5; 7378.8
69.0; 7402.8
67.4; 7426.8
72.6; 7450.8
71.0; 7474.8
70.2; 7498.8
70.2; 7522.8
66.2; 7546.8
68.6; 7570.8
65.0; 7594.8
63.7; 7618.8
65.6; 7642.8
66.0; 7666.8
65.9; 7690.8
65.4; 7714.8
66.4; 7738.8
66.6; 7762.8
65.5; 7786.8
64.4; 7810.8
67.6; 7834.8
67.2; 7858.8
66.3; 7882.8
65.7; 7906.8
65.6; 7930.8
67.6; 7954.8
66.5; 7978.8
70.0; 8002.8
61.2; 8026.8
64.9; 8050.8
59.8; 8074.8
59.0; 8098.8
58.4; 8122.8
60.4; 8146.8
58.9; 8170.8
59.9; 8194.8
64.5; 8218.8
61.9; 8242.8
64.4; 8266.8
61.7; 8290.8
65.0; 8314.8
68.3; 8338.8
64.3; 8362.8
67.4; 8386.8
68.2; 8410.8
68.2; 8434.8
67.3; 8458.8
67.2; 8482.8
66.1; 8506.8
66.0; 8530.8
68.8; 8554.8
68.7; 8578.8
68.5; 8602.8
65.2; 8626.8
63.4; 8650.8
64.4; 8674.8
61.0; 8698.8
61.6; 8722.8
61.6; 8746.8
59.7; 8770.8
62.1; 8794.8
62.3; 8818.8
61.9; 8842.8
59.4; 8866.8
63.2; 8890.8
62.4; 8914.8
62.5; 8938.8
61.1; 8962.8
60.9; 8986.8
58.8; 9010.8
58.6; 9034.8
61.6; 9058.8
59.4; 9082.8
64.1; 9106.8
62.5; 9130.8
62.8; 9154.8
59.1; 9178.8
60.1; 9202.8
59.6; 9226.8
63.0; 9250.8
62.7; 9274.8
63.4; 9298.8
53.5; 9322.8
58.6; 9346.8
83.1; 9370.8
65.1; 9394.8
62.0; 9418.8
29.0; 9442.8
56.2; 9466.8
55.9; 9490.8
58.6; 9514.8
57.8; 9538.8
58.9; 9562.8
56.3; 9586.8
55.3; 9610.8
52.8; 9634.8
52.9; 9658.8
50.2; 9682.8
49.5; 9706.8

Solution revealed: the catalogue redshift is 0.136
